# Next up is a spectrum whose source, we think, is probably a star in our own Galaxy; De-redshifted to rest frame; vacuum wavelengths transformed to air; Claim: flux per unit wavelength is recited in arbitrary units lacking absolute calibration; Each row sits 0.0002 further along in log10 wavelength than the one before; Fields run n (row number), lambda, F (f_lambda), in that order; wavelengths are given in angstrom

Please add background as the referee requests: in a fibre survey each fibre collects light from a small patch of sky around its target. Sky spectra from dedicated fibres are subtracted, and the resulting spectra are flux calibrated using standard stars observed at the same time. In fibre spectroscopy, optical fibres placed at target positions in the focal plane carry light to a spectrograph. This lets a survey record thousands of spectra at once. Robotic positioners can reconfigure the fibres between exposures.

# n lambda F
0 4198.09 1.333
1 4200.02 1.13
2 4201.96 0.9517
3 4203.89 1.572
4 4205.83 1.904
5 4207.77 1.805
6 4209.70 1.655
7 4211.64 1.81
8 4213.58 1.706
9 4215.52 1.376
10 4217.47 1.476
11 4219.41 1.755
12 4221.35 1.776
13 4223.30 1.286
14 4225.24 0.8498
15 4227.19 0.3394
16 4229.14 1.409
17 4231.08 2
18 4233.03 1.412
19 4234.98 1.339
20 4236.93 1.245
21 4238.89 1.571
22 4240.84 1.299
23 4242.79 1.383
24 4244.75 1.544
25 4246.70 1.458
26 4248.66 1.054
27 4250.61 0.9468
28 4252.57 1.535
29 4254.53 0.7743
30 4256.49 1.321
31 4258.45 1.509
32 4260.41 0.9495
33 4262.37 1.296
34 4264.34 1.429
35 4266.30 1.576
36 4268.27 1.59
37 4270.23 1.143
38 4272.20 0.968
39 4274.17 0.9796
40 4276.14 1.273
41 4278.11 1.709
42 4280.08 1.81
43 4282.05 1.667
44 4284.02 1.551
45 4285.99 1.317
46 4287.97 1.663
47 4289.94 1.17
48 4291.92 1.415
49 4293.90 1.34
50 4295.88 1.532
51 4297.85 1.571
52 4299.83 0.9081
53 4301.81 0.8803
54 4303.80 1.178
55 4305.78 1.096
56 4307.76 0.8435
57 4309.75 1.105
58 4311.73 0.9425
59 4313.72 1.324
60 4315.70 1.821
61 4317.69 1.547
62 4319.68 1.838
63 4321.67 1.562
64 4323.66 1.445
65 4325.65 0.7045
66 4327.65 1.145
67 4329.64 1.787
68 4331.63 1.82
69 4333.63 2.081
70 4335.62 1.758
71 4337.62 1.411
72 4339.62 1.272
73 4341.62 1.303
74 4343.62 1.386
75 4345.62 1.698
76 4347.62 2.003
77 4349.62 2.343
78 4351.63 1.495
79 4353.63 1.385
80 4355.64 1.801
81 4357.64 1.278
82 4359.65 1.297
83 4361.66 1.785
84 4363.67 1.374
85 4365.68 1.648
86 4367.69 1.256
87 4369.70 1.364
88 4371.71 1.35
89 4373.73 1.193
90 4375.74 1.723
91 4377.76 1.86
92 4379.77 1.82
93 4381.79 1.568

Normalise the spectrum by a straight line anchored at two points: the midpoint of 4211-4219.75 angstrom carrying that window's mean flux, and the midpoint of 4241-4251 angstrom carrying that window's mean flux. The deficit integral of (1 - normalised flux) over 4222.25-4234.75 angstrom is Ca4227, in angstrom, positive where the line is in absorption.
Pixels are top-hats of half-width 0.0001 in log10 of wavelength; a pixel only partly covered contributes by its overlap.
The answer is 2.0 angstrom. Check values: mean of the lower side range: 1.61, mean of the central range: 1.23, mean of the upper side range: 1.3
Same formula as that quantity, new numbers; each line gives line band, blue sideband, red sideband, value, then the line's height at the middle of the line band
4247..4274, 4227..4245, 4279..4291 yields 4.2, 1.46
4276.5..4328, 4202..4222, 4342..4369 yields 8.3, 1.61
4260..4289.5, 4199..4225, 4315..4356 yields 3.1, 1.57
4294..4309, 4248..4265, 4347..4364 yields 2.6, 1.4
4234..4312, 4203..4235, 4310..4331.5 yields 8.5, 1.46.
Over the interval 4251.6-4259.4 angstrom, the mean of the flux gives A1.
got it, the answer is 1.28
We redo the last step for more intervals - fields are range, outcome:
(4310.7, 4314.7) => 1.13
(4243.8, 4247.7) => 1.5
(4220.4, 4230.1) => 1.13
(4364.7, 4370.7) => 1.42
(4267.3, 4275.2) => 1.17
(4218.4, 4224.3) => 1.6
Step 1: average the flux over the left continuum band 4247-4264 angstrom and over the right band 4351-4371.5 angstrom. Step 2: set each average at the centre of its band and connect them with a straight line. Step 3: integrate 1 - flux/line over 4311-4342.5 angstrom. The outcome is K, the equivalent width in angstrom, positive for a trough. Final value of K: -2.6 angstrom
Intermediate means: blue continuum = 1.19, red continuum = 1.46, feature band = 1.49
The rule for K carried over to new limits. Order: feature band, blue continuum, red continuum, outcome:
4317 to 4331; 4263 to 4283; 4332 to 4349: 1.25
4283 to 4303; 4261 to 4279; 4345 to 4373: 0.70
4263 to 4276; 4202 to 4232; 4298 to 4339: 1.34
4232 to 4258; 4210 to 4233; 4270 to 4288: 2.22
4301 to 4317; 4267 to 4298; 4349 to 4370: 3.29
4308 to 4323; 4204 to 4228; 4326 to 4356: 1.67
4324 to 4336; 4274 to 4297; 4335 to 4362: 0.12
